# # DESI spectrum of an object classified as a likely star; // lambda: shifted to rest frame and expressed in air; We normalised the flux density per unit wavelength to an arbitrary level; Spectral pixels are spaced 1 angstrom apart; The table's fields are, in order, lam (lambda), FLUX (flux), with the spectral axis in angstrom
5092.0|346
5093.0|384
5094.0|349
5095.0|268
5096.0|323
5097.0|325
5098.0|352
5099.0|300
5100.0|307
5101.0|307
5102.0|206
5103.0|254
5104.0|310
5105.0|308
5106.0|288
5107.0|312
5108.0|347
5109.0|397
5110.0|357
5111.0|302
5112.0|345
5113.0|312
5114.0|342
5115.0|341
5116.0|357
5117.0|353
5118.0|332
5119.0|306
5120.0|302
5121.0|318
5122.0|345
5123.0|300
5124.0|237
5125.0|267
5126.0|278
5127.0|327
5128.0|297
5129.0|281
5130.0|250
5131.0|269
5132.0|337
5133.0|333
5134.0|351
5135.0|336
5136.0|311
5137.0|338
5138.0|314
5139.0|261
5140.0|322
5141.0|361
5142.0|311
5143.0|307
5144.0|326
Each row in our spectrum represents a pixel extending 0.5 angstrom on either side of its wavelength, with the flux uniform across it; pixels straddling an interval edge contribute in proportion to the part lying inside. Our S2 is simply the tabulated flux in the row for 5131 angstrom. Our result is 269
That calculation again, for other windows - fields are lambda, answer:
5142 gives 311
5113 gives 312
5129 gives 281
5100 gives 307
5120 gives 302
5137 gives 338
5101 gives 307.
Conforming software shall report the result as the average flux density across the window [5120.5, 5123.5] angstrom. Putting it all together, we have 321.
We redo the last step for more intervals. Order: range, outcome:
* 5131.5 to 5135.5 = 339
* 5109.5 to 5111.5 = 330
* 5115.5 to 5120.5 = 330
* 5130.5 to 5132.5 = 303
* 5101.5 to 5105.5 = 270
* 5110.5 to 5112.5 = 324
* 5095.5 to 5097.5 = 324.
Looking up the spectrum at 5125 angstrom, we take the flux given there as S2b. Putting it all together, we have 267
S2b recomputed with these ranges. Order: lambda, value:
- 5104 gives 310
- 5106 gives 288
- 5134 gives 351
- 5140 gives 322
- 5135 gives 336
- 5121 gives 318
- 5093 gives 384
